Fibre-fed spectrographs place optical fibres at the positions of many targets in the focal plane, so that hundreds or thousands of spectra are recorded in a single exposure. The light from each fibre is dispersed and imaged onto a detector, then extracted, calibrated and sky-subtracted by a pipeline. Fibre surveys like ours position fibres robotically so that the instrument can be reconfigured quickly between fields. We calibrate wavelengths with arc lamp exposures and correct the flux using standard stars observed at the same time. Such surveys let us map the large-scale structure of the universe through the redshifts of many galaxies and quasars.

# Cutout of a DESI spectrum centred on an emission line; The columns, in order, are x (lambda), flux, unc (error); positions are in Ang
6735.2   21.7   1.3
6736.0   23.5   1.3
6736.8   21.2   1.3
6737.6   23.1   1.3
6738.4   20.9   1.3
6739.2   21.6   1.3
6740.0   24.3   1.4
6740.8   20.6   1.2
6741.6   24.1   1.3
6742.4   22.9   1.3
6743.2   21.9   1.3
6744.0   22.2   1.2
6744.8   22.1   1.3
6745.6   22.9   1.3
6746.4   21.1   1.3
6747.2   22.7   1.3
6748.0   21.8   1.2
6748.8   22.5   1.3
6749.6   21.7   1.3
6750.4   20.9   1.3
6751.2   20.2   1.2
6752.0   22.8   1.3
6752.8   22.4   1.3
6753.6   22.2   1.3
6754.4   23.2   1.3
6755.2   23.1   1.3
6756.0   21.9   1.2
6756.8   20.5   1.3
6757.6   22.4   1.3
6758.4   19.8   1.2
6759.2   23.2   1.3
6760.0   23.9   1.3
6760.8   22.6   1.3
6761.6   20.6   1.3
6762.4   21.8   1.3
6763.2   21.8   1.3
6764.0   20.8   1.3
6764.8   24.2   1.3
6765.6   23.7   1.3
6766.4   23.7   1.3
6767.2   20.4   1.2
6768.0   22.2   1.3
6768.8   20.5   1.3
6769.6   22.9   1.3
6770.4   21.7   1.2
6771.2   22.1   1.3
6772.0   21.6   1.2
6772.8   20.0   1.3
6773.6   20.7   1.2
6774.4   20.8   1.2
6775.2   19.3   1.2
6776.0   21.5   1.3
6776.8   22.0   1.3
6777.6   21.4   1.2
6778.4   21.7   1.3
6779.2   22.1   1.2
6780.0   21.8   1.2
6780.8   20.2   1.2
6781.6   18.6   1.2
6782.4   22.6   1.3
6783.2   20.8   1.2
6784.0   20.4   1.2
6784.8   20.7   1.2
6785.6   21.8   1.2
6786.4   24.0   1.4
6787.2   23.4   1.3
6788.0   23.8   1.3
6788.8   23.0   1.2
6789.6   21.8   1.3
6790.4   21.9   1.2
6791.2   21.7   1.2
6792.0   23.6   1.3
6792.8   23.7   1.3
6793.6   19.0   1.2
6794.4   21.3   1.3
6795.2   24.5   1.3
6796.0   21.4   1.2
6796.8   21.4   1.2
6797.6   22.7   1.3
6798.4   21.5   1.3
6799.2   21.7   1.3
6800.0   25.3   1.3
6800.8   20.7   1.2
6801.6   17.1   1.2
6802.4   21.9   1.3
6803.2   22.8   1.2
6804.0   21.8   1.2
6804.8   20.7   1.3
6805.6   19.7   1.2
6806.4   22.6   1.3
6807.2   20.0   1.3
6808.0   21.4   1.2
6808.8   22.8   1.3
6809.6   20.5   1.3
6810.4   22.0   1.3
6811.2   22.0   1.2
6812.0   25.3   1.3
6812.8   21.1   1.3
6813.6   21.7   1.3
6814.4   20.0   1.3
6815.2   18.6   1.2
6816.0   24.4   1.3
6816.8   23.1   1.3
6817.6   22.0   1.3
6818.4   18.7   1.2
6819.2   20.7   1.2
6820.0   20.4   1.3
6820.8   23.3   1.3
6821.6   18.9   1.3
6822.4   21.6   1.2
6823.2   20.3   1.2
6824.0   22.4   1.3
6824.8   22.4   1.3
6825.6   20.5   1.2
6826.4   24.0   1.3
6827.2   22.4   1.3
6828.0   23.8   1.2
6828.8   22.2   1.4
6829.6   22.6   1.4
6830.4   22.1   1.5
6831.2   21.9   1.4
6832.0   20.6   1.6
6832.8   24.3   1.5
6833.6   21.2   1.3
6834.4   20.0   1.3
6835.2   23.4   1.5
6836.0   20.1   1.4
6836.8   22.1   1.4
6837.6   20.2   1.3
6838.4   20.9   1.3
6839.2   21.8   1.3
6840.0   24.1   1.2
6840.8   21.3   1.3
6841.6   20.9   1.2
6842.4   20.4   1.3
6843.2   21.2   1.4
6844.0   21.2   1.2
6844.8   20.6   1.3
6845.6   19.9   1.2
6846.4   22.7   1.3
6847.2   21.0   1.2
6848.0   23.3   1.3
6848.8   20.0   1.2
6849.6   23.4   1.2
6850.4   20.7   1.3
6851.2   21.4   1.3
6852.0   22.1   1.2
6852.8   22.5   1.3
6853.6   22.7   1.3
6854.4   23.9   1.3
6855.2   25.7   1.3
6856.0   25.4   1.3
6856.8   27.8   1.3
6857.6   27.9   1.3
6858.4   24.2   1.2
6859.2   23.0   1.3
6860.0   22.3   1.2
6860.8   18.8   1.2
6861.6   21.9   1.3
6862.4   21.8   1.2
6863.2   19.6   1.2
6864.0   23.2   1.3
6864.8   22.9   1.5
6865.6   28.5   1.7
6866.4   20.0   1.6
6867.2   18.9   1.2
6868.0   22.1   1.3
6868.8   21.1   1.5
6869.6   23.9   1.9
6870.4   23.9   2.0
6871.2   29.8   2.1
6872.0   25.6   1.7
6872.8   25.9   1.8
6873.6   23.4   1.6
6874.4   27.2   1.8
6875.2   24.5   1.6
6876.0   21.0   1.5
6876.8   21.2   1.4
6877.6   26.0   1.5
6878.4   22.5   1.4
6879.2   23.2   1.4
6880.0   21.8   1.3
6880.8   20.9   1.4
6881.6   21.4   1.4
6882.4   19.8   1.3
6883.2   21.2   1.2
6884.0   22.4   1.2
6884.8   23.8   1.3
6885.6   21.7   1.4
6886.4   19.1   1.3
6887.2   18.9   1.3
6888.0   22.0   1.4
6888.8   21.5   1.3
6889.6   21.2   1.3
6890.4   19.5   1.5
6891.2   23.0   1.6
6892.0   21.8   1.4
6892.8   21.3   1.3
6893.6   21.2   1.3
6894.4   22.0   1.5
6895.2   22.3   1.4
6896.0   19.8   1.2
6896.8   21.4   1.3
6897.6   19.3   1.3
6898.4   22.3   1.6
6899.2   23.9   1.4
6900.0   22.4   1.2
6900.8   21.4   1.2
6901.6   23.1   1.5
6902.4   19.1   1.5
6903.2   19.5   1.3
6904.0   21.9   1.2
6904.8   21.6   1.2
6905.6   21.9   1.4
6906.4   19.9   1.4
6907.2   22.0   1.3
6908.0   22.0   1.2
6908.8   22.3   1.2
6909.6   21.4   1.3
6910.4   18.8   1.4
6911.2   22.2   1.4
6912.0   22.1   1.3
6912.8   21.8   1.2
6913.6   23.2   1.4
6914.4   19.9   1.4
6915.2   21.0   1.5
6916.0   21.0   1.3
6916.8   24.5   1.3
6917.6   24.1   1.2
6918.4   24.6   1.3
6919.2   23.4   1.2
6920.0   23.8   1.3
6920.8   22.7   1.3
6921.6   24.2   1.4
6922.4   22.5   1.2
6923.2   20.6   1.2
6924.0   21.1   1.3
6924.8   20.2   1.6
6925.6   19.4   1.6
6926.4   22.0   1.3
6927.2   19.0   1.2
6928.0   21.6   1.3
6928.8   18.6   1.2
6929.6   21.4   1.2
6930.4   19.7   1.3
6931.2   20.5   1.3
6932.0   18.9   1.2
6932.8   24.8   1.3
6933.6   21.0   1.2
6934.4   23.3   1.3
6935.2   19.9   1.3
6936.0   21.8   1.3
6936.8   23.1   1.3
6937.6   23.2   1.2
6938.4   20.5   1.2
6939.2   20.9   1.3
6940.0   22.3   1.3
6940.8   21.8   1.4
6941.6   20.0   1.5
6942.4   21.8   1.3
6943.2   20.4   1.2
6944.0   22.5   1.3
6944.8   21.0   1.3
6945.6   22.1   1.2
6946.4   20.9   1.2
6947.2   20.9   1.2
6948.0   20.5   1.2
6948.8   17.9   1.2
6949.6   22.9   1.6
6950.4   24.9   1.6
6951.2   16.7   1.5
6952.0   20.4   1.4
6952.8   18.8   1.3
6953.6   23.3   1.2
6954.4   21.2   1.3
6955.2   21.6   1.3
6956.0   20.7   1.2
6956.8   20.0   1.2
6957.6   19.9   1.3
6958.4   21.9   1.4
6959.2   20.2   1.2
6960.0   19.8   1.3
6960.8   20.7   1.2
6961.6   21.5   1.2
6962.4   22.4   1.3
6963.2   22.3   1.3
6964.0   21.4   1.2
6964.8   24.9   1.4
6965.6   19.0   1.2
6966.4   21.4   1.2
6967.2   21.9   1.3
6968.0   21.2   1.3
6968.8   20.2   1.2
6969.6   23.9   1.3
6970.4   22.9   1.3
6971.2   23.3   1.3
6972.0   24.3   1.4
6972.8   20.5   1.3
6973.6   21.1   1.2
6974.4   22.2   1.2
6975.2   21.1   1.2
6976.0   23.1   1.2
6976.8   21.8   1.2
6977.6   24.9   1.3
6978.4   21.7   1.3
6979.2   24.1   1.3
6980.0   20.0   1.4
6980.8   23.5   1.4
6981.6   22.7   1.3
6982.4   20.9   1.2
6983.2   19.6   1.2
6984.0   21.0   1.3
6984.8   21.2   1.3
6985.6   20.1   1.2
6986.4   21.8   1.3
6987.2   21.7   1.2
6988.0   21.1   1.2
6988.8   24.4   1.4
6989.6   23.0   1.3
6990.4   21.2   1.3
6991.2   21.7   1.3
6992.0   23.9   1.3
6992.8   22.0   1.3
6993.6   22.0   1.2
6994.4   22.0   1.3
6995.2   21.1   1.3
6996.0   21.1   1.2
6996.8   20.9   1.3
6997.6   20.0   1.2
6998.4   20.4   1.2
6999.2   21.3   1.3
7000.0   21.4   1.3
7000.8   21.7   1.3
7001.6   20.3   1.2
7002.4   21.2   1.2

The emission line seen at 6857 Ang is [S II]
